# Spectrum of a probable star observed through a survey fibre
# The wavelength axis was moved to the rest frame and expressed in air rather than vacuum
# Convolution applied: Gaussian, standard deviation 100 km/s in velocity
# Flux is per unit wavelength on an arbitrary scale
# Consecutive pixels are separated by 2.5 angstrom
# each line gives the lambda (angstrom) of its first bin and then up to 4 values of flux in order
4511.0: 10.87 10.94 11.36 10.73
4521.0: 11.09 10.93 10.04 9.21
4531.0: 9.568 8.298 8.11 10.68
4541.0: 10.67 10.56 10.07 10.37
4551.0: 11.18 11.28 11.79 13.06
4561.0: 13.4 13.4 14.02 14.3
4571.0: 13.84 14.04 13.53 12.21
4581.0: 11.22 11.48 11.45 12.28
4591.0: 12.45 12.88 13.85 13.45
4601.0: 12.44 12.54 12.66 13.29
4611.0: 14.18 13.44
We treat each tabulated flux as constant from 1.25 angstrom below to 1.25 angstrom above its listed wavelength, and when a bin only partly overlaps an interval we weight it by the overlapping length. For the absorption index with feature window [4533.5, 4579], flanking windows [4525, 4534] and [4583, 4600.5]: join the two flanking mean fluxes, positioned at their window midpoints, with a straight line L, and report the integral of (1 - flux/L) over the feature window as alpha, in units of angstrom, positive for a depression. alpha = -4.8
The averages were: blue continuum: 9.34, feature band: 11.9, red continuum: 12.6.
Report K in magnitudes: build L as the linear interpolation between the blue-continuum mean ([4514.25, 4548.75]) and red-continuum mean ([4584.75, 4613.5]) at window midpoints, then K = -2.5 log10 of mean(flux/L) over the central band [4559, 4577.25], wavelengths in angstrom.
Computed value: -0.18 mag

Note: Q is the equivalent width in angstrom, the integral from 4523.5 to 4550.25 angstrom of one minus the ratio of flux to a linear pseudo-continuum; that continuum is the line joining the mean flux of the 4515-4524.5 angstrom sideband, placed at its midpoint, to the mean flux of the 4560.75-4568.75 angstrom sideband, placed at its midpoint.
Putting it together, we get 4.9 angstrom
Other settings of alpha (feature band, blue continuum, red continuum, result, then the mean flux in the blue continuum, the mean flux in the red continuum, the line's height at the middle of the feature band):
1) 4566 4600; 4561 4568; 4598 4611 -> 1.24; 13.7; 13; 13.4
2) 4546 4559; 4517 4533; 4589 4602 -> -0.02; 10.2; 13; 11.3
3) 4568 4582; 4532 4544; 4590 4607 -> -1.89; 9.61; 12.9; 11.6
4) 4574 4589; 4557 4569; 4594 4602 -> 1.43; 13.6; 13.2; 13.4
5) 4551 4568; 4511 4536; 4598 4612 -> -1.95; 10.2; 13.1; 11.4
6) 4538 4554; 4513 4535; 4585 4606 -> 0.44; 10.2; 12.7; 11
